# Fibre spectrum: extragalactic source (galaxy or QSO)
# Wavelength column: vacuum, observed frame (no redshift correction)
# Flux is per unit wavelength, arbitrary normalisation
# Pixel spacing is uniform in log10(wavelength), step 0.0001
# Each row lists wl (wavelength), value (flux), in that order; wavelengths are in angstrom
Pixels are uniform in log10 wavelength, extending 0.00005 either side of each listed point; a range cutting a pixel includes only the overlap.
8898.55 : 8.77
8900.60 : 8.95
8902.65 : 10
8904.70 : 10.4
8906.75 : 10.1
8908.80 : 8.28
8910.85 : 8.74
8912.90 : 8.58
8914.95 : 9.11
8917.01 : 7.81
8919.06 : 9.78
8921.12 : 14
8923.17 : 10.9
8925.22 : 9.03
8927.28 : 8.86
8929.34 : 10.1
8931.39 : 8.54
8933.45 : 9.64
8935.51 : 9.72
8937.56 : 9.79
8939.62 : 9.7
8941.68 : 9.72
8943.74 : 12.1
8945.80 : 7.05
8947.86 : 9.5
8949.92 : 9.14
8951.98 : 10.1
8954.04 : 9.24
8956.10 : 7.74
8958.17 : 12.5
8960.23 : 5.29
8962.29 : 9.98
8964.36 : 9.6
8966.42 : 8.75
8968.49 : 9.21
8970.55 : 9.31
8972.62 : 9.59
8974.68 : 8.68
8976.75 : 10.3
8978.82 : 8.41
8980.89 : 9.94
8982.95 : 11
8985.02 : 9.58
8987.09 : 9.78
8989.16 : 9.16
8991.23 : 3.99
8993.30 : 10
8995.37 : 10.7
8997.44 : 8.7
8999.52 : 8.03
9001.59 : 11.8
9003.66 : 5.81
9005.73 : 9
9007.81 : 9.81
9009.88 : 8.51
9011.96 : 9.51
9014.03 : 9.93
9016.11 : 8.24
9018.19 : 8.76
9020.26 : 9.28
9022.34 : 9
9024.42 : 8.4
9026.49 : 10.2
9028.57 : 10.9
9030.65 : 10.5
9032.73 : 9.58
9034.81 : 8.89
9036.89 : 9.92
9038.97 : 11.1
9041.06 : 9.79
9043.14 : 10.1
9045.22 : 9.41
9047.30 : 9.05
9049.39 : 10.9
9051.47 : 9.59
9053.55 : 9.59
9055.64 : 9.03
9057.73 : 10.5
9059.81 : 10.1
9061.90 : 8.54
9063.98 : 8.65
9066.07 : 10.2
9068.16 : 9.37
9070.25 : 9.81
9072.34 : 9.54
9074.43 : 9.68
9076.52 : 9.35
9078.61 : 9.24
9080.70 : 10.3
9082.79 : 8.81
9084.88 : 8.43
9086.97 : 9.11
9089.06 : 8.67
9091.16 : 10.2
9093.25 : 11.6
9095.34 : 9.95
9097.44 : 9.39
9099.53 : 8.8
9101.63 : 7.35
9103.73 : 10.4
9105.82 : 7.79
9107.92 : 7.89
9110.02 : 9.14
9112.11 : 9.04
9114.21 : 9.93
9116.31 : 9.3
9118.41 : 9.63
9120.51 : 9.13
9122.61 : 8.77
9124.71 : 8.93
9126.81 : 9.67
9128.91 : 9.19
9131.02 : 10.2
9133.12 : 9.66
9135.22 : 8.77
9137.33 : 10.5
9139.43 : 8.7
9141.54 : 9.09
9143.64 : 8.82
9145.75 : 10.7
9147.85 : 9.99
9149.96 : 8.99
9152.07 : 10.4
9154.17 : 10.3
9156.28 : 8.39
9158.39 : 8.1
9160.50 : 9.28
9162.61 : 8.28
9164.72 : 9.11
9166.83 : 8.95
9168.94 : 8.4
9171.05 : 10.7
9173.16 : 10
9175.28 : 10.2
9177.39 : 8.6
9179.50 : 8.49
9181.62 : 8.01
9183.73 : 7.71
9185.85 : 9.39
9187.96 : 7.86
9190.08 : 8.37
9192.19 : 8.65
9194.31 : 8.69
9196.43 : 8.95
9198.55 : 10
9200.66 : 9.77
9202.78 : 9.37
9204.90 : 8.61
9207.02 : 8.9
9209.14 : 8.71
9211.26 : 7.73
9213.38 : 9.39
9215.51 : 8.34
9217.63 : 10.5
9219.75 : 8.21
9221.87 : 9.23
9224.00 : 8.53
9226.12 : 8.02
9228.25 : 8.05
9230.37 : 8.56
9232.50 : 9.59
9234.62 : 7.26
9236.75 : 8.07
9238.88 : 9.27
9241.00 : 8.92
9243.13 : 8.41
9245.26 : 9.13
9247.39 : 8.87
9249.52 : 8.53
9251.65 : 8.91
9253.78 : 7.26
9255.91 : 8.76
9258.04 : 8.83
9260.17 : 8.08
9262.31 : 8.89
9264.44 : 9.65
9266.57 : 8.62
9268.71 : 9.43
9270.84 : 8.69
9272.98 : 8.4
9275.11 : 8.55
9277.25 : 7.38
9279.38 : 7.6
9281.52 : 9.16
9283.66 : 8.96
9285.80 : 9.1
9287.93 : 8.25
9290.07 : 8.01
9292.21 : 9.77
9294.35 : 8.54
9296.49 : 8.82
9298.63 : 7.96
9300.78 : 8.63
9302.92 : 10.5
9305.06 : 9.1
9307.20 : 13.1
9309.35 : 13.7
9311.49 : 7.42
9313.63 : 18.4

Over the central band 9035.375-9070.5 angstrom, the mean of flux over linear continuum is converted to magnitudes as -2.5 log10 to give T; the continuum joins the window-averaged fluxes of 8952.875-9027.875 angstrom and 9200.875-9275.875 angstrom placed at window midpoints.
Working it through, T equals -0.083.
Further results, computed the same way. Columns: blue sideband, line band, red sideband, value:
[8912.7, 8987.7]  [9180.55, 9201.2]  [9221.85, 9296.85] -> 0.01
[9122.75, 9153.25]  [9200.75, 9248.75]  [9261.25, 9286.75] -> 0.03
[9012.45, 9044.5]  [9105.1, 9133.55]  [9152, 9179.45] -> 0.02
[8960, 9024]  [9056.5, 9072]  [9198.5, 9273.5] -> -0.07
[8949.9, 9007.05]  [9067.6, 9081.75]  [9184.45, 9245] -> -0.08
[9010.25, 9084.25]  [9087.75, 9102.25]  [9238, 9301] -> -0.01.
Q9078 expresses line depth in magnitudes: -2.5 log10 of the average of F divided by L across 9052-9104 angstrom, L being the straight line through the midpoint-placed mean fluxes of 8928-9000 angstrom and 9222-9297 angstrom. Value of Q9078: -0.051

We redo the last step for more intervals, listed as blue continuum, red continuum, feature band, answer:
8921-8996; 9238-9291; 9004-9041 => -0.02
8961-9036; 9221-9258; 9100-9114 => 0.03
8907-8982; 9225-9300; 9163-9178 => -0.07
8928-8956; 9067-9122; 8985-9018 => 0.06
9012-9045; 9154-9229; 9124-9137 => -0.04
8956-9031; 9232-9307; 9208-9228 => 0.01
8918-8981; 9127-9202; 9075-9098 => -0.03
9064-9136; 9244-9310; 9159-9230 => 0.03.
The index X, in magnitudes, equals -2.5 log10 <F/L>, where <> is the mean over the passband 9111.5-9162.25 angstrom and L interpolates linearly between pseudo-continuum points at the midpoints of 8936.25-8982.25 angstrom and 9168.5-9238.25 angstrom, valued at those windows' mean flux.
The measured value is -0.05 mag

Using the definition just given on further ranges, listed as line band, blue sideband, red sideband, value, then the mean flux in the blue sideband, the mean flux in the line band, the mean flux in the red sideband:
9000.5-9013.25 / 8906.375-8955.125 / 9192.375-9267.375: 0.03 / 9.56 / 9.09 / 8.76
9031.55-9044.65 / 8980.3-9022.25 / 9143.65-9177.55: -0.08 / 9.07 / 9.88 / 9.4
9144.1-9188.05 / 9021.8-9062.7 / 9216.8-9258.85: -0.01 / 9.77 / 9.16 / 8.63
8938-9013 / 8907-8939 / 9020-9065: 0.05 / 9.54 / 9.21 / 9.69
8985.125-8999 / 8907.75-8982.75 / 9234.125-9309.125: 0.07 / 9.43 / 8.75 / 8.85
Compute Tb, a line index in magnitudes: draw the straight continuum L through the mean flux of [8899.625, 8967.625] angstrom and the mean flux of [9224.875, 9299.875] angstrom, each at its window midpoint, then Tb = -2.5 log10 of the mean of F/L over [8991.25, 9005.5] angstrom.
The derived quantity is 0.06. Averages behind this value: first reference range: 9.48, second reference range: 8.58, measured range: 8.8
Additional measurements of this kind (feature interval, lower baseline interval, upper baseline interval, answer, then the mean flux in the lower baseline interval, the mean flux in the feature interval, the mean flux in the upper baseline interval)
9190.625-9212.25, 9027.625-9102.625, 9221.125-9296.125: 0.00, 9.61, 8.93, 8.61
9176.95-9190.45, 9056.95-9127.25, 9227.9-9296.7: 0.08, 9.32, 8.33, 8.62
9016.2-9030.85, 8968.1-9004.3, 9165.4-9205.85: -0.04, 9.15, 9.44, 8.99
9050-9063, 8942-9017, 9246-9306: -0.06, 9.17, 9.6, 8.69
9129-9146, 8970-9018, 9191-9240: -0.07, 9.11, 9.48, 8.8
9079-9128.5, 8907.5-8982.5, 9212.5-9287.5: -0.02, 9.42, 9.23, 8.66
